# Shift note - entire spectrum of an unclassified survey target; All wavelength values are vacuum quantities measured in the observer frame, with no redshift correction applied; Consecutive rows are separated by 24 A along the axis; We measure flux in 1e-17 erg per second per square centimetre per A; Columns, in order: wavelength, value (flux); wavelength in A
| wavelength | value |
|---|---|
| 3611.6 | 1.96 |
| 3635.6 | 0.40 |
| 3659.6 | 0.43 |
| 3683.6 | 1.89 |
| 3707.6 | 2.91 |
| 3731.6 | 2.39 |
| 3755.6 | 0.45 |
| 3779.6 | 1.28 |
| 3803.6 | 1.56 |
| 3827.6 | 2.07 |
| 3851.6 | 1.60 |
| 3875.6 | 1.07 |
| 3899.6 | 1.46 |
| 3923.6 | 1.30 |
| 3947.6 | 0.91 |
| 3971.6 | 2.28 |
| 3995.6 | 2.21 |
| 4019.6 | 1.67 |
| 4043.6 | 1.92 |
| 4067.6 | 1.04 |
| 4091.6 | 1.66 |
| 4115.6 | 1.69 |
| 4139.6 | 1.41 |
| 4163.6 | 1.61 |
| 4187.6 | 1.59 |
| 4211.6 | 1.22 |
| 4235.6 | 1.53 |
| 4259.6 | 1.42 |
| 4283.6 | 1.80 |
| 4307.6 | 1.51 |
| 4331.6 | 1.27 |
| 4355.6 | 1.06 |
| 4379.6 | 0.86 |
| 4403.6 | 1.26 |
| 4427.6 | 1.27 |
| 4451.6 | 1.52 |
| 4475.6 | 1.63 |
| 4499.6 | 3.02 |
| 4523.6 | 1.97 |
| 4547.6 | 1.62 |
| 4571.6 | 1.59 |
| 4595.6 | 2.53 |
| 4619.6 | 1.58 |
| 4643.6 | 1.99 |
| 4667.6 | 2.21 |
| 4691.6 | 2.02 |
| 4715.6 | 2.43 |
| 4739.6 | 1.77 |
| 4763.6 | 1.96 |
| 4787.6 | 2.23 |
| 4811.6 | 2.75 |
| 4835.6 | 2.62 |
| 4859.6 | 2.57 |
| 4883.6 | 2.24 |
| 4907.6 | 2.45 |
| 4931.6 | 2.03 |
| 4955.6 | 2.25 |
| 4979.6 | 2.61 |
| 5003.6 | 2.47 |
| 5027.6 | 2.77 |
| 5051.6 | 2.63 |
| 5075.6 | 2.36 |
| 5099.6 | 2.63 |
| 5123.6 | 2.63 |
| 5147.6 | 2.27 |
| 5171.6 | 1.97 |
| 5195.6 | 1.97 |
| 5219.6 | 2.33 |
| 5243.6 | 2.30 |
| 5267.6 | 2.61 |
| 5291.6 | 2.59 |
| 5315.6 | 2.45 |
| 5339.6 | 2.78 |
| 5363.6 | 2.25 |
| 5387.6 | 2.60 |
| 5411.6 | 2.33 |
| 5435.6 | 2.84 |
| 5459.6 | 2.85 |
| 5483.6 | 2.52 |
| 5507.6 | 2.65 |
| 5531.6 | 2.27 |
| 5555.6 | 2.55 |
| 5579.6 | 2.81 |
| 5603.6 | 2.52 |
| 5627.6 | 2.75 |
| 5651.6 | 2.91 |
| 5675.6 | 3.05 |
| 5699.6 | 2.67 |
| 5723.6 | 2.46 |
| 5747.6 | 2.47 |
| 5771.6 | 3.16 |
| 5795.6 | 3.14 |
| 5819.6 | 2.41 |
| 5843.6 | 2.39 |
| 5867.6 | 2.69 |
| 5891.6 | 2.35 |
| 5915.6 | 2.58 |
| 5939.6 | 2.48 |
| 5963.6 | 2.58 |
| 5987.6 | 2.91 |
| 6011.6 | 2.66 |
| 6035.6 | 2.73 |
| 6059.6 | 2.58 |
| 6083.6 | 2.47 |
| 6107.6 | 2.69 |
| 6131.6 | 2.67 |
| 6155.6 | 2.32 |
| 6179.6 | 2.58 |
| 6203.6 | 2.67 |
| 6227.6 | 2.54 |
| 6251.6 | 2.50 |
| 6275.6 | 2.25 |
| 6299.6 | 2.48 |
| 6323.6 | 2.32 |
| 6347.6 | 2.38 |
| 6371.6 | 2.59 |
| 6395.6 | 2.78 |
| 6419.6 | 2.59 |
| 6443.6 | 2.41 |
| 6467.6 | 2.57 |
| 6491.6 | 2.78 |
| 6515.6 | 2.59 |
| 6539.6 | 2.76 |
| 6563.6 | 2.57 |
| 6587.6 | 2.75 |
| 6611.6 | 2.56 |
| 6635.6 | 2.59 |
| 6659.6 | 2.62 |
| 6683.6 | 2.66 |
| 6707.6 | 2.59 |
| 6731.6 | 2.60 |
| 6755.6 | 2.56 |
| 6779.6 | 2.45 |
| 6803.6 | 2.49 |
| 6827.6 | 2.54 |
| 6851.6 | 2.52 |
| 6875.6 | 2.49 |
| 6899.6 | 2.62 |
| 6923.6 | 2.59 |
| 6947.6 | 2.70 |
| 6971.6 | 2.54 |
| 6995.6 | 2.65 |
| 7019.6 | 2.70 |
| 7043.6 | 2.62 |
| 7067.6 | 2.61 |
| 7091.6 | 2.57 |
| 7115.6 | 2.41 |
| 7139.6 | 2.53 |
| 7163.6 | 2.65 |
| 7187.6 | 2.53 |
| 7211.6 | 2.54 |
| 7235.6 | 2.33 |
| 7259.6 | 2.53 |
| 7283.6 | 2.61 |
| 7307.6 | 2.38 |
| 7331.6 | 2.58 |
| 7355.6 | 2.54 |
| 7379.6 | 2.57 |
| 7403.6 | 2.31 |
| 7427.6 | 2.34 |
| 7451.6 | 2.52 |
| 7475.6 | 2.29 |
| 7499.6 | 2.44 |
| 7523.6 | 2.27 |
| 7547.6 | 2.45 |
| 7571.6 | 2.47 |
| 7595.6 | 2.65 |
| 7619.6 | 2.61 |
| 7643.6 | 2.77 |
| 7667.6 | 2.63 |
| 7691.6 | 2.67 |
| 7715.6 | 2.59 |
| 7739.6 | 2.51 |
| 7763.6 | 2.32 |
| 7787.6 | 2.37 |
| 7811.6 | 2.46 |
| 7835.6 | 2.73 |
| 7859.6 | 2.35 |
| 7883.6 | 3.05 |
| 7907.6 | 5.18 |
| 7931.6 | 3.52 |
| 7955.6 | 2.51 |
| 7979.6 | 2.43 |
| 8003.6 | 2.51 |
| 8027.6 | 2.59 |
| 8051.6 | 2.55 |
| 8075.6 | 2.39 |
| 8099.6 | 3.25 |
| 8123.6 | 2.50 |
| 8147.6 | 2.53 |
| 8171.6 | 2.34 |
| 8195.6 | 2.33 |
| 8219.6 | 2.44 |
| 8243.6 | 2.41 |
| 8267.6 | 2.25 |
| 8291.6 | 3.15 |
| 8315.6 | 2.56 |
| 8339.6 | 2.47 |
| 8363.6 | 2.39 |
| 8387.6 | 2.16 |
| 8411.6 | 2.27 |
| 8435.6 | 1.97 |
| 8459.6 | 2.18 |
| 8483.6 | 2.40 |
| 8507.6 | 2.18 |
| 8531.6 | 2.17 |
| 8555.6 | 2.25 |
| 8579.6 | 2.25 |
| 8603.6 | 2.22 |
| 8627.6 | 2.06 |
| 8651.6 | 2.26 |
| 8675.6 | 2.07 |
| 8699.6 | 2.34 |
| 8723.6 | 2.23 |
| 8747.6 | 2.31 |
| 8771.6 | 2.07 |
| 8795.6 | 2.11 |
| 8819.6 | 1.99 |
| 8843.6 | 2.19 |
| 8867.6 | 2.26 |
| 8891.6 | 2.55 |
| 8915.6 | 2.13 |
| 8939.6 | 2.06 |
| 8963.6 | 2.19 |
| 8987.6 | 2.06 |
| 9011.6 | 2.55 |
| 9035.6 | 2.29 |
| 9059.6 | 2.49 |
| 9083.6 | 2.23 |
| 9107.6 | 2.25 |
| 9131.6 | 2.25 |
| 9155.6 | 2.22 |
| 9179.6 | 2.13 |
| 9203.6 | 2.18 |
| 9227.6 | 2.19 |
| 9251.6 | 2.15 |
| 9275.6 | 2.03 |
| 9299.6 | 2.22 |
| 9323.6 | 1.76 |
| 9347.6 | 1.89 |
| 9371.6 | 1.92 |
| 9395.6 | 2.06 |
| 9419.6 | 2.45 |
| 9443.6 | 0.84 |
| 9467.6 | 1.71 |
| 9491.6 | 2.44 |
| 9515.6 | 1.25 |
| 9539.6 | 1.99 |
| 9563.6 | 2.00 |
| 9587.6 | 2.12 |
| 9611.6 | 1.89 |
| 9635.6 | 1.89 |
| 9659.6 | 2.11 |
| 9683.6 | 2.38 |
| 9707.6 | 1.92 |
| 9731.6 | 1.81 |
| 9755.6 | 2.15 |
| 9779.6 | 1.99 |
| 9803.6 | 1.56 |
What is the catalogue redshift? 0.205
